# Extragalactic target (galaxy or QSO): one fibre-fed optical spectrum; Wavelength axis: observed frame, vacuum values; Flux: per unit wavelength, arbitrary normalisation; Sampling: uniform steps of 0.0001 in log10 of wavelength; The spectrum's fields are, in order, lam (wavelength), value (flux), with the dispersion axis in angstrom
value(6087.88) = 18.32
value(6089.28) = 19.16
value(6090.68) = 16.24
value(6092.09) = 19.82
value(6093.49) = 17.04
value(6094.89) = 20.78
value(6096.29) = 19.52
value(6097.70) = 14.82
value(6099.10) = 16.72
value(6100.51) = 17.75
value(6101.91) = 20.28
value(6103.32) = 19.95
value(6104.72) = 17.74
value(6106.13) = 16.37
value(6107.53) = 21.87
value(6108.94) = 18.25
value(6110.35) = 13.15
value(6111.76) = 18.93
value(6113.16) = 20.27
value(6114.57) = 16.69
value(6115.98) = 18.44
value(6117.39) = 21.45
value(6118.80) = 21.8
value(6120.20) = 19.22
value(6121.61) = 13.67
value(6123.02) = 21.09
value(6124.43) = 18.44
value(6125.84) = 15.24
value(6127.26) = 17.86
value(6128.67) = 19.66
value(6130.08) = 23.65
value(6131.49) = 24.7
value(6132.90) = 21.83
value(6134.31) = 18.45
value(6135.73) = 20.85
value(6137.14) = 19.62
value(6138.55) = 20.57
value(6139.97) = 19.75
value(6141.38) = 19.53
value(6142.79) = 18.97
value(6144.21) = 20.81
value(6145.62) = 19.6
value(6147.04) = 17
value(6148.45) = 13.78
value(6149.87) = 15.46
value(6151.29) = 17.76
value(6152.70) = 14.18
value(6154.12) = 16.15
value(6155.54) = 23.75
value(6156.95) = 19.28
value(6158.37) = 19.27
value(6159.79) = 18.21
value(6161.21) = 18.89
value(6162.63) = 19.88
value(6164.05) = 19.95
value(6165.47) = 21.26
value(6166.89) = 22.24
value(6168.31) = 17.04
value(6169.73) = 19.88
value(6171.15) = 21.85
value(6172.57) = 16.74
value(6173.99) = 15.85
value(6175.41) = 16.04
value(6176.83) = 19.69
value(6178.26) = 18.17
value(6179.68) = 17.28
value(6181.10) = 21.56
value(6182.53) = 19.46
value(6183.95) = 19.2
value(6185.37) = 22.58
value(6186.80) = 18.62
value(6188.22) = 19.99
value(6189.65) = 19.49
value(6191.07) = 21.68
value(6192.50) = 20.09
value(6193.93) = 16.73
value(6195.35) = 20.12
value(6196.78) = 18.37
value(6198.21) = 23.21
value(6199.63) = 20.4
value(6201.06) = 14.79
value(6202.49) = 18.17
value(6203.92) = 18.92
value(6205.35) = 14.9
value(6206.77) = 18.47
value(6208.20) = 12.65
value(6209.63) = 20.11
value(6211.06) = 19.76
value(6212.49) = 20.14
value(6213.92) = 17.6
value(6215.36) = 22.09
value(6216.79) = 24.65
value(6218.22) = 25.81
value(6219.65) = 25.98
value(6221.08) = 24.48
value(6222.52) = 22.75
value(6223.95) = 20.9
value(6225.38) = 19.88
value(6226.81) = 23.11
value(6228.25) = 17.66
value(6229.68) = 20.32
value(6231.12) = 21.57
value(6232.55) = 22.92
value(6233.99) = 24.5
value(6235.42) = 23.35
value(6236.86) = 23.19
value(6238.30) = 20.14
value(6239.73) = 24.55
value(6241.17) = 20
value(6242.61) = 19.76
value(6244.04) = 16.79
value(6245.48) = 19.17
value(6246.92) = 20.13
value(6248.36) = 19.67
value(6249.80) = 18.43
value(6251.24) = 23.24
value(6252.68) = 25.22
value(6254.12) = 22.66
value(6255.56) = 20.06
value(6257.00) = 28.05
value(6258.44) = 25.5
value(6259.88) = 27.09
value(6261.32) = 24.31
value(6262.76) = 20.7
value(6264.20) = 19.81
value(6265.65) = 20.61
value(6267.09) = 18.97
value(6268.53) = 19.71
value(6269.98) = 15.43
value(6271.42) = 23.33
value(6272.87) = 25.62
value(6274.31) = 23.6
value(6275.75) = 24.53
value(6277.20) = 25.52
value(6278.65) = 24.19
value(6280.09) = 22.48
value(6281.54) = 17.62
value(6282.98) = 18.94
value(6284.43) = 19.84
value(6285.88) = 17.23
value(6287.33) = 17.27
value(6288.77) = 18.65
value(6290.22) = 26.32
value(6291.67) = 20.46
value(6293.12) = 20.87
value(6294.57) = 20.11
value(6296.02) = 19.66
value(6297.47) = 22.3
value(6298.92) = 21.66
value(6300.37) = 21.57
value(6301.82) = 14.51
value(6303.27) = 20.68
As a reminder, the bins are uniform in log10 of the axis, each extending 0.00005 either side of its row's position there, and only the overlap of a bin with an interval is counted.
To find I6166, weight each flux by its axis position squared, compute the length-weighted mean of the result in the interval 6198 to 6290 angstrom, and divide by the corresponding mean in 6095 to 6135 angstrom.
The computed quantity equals 1.2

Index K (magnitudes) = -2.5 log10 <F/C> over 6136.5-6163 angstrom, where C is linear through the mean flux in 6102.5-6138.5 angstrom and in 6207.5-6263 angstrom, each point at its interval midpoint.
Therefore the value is 0.075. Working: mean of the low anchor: 19.2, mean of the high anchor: 21.8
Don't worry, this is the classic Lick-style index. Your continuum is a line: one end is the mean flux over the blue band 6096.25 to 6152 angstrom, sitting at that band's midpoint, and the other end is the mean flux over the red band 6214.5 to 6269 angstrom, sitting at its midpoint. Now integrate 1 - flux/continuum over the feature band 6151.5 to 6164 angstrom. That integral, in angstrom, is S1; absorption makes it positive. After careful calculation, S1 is 0.63 angstrom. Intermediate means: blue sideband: 18.8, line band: 18.7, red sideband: 22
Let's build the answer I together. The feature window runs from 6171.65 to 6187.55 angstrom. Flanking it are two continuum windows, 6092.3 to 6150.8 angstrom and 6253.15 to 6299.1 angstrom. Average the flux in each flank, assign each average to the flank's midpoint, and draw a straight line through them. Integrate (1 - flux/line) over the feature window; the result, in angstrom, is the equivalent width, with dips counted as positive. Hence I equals 1.0 angstrom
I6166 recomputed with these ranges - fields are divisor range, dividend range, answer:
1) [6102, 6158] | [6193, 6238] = 1.12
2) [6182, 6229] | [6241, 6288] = 1.09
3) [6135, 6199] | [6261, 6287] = 1.14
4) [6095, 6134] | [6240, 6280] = 1.22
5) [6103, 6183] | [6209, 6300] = 1.18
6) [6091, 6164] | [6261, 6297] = 1.17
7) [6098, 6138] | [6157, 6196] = 1.03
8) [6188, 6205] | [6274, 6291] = 1.14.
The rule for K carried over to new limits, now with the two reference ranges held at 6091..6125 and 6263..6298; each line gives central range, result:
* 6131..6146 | -0.08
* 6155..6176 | 0.00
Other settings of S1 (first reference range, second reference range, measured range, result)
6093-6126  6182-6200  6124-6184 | 0.61 angstrom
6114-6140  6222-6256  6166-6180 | 1.21 angstrom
